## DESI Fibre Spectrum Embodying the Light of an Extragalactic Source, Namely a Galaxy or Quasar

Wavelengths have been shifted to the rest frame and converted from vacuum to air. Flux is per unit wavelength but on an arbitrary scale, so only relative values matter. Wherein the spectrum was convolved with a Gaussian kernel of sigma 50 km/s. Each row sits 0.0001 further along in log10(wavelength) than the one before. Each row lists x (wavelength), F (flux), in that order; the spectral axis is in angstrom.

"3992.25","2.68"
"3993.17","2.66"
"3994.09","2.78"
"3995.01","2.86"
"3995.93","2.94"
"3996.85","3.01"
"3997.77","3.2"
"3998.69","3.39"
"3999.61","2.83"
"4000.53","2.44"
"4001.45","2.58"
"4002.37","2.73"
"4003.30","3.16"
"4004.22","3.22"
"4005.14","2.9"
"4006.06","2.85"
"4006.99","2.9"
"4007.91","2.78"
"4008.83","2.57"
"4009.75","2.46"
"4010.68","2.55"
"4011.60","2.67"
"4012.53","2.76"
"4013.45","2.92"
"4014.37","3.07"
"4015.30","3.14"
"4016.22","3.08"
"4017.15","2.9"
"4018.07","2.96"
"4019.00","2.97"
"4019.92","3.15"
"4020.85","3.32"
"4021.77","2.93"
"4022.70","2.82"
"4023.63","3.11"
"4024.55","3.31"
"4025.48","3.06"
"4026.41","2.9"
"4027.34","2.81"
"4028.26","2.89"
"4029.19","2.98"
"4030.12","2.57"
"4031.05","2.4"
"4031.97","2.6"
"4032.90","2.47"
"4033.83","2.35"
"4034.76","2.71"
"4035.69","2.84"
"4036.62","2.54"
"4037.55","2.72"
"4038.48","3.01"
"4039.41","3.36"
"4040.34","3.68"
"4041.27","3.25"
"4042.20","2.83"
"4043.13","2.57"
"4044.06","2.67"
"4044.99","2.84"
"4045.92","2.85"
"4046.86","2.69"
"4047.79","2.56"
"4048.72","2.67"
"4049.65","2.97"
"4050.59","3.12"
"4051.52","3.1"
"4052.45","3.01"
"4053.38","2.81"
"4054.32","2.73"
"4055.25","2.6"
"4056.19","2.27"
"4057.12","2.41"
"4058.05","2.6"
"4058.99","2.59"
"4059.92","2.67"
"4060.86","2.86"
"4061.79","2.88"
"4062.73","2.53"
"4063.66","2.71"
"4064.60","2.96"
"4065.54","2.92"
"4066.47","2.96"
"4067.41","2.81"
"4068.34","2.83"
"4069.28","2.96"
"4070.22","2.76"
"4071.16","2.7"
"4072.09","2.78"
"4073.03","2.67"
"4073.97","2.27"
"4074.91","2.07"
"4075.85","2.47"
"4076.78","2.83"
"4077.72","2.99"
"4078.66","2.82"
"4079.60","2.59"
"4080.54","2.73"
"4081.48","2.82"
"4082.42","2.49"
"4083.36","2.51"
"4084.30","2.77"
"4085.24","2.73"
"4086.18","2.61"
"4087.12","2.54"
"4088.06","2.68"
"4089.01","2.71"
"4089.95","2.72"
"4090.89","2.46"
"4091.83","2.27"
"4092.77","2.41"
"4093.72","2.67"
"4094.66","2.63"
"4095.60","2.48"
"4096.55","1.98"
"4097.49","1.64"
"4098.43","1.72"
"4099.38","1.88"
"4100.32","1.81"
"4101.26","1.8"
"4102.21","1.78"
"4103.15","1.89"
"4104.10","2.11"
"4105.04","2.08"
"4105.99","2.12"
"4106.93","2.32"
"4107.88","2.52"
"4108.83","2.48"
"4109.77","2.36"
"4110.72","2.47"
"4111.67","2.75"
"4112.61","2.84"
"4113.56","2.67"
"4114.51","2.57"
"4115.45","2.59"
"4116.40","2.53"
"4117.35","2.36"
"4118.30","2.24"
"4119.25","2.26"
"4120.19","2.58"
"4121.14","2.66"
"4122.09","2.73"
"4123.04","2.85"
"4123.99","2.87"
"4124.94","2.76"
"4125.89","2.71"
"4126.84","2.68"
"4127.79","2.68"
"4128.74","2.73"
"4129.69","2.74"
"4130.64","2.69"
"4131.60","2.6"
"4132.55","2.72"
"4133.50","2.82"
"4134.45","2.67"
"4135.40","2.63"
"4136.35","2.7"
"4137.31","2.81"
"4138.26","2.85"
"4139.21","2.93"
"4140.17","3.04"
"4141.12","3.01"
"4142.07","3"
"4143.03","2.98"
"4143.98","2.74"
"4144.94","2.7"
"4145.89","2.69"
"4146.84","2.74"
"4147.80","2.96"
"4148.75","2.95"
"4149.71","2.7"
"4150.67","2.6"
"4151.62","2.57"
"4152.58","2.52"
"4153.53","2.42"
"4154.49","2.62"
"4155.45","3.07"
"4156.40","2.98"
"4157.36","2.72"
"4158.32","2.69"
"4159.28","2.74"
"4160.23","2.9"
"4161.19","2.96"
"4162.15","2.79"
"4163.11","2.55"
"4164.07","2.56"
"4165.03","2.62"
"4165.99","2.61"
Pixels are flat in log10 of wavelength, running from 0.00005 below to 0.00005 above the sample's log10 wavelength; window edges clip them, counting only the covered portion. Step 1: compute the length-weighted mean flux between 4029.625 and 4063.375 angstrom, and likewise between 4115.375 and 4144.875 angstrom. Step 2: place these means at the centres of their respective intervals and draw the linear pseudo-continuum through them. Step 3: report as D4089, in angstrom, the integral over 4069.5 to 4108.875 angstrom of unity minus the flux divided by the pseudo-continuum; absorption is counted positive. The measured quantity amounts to 4.7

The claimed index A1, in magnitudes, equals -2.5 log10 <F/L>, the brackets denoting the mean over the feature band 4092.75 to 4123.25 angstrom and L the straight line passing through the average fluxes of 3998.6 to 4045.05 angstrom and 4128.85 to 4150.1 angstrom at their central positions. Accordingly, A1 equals 0.21 mag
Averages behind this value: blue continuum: 2.87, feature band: 2.32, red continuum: 2.8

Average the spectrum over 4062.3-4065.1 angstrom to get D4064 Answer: 2.74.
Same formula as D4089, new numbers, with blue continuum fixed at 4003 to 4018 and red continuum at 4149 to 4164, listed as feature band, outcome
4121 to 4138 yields 0.12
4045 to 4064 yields 0.61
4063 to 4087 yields 0.84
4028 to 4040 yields 0.48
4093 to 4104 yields 2.94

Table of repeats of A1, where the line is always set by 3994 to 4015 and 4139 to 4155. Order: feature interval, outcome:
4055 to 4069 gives 0.04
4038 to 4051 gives -0.04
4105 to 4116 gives 0.12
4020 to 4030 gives -0.06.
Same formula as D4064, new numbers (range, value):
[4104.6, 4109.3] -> 2.3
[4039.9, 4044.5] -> 3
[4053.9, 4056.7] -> 2.53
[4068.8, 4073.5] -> 2.77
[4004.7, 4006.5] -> 2.88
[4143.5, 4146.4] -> 2.72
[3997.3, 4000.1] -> 3.14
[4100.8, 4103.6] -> 1.82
